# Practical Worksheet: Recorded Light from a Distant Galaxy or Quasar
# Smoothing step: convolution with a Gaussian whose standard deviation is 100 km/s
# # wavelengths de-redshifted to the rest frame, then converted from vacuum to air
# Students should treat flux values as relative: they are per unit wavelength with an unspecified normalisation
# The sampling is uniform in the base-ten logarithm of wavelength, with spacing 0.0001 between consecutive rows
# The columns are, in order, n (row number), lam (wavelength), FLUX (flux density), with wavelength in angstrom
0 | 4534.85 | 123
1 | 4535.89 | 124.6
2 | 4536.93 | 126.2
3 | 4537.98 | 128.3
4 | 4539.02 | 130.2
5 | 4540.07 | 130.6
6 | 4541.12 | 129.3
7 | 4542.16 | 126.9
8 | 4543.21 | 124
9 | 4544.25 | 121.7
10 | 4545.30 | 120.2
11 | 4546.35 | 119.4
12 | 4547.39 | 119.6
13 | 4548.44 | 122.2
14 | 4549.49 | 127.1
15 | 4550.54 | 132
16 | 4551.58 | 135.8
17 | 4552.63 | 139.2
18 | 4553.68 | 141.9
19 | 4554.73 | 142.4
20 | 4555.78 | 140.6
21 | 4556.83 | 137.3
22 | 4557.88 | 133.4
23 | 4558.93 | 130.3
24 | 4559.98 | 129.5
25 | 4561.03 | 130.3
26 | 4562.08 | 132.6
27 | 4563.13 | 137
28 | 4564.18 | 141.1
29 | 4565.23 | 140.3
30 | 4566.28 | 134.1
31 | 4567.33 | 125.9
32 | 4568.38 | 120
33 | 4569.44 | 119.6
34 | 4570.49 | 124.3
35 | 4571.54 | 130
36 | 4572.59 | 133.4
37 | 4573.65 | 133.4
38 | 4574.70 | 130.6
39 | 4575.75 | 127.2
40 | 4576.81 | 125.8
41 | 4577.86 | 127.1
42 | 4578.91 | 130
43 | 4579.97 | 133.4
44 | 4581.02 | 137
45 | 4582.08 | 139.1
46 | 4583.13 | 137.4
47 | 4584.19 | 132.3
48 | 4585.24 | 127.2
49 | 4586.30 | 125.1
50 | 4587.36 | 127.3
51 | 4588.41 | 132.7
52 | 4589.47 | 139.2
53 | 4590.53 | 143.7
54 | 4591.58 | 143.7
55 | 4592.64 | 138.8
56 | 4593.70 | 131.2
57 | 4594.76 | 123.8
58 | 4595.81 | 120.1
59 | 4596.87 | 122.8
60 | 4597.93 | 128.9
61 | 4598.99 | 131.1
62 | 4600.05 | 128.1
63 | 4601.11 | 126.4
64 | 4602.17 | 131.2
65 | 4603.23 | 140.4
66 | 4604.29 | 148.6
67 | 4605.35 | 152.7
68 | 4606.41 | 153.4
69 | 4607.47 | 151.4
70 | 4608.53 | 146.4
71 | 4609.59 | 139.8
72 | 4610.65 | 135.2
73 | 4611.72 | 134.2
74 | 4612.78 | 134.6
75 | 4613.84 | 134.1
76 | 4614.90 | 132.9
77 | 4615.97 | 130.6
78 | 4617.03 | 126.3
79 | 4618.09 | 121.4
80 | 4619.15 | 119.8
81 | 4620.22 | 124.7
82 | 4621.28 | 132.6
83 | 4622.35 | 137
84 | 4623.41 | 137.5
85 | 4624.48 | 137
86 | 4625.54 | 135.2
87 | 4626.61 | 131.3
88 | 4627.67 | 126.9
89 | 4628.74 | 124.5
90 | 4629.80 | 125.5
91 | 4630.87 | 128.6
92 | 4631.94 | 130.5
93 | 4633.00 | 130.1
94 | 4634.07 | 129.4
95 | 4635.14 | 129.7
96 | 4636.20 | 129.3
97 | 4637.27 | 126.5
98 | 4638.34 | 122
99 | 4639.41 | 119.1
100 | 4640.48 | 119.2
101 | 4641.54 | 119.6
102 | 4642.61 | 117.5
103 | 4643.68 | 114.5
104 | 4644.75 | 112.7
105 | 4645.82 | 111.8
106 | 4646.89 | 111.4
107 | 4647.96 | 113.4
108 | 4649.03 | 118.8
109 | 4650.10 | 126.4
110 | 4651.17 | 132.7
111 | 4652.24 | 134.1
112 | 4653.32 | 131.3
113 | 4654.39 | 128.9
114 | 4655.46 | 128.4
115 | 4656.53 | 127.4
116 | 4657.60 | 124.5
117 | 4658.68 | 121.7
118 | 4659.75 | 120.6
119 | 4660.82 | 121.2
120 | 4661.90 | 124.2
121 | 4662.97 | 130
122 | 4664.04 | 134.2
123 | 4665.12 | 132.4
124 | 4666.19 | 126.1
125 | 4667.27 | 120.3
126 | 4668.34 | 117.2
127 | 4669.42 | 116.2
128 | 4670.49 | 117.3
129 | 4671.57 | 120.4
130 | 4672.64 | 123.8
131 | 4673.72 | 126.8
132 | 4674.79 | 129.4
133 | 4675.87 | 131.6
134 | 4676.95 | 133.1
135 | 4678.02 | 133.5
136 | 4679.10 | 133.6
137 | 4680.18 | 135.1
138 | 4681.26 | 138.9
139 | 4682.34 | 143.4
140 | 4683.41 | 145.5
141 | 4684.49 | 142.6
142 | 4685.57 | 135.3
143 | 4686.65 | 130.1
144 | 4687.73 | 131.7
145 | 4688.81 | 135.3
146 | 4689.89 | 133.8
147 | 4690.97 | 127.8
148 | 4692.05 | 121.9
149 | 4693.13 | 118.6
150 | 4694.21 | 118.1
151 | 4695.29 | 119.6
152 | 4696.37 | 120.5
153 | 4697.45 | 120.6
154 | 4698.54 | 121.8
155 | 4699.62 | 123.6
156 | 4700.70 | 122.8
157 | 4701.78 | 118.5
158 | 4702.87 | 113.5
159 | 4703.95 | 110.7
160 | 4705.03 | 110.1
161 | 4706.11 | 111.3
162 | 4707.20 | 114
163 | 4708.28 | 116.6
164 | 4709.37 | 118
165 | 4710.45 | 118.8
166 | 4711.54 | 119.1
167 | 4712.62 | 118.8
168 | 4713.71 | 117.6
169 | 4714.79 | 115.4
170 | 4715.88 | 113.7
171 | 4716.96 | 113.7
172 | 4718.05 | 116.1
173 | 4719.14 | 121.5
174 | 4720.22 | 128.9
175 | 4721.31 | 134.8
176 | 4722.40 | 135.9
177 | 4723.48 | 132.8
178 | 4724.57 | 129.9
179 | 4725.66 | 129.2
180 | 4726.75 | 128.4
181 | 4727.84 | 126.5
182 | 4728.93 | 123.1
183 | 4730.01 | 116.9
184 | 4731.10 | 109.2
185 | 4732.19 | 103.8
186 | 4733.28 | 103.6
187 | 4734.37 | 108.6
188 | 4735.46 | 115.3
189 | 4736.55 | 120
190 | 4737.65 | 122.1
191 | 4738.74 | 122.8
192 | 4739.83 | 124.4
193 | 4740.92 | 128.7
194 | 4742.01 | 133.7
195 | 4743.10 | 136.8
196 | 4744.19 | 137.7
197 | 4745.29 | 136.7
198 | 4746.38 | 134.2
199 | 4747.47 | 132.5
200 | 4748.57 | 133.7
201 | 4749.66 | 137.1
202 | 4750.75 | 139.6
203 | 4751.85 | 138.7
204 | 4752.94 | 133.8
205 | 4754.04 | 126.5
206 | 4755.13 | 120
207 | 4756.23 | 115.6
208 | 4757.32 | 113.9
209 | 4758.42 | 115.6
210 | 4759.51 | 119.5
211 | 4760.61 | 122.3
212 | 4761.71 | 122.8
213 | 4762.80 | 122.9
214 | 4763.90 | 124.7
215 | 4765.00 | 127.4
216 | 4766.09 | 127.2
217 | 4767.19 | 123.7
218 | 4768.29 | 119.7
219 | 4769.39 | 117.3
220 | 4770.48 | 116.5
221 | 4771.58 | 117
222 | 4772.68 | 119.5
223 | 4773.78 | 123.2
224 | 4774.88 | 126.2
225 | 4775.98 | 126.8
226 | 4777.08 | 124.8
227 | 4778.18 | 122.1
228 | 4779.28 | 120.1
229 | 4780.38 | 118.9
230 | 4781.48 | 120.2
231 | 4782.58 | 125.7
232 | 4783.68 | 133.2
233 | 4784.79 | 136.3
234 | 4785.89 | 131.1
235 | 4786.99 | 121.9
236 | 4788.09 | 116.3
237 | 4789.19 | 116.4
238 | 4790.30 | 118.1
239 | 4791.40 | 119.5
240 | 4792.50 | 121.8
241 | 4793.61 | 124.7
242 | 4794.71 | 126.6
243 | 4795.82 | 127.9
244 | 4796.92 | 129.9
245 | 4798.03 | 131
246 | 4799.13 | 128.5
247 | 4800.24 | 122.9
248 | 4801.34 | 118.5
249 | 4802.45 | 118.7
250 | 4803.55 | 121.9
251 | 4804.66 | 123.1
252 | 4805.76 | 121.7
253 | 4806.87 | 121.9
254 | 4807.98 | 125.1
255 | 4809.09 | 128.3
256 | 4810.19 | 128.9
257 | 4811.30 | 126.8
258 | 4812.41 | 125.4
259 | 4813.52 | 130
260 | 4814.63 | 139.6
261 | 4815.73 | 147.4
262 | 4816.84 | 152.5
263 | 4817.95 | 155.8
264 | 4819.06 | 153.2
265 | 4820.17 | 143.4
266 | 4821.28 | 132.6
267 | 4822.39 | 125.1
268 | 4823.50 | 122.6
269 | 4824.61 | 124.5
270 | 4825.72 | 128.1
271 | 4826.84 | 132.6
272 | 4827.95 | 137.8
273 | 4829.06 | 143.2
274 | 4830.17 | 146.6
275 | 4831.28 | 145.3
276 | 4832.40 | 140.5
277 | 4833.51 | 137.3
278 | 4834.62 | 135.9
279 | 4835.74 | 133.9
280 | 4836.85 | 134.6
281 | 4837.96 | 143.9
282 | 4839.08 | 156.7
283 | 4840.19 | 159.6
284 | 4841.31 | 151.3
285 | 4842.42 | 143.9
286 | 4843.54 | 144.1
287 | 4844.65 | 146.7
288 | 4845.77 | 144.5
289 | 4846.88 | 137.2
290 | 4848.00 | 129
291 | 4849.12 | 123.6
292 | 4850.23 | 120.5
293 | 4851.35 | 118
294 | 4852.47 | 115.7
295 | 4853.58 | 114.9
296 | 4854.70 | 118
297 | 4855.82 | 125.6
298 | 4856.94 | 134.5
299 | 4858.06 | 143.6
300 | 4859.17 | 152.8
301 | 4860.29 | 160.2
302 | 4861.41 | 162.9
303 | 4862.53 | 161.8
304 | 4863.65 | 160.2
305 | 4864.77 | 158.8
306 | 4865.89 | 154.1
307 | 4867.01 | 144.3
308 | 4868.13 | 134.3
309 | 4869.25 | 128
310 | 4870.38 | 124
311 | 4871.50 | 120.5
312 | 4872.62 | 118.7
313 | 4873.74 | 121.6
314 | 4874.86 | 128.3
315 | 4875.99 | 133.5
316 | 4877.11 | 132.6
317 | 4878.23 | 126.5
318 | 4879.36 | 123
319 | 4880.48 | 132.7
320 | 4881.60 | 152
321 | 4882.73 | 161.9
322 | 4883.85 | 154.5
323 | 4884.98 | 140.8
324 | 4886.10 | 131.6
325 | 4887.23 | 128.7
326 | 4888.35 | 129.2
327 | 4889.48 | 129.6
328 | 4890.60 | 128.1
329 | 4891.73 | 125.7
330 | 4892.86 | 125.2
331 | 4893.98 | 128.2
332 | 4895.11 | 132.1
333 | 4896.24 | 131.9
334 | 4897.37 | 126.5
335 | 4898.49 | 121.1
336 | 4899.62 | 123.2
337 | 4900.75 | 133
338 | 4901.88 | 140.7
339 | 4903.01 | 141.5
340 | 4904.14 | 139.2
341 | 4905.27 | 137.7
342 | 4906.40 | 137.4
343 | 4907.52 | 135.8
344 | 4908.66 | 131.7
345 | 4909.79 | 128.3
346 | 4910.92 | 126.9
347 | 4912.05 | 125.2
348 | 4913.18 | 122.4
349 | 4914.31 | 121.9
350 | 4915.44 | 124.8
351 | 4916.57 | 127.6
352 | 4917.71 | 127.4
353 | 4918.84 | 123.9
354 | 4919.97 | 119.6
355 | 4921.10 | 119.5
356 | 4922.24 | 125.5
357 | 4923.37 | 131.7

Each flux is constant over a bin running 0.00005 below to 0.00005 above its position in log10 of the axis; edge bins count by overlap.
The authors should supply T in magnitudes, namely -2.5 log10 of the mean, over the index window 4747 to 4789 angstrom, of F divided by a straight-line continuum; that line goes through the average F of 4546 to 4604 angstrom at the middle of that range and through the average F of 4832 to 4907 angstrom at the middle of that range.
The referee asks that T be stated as 0.09 mag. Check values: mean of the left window 132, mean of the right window 136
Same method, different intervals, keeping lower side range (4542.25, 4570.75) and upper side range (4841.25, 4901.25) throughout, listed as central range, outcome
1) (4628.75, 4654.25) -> 0.071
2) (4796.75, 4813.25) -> 0.077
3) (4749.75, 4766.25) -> 0.070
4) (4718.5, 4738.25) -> 0.096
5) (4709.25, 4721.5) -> 0.115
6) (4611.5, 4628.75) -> 0.005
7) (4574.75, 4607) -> -0.021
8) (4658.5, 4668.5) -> 0.057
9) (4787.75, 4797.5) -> 0.097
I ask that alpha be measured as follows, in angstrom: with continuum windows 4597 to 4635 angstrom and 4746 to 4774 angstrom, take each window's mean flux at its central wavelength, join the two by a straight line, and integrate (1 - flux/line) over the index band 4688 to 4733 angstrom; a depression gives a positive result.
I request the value 2.48 angstrom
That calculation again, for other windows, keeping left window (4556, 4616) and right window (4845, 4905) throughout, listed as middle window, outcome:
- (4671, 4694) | 0.4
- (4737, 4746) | 0.3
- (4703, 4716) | 1.8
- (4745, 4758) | 0.4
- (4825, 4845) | -1.2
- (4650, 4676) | 1.6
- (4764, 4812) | 3.8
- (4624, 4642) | 0.9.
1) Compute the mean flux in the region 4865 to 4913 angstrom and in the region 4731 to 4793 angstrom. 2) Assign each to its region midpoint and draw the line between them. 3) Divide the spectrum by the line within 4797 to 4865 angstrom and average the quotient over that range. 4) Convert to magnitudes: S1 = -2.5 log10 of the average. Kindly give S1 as -0.06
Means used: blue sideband 124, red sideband 133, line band 136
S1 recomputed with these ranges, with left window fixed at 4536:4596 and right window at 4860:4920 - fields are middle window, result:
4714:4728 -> 0.06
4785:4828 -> 0.04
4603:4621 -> -0.04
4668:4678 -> 0.06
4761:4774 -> 0.09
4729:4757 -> 0.06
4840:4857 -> 0.01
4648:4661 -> 0.05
